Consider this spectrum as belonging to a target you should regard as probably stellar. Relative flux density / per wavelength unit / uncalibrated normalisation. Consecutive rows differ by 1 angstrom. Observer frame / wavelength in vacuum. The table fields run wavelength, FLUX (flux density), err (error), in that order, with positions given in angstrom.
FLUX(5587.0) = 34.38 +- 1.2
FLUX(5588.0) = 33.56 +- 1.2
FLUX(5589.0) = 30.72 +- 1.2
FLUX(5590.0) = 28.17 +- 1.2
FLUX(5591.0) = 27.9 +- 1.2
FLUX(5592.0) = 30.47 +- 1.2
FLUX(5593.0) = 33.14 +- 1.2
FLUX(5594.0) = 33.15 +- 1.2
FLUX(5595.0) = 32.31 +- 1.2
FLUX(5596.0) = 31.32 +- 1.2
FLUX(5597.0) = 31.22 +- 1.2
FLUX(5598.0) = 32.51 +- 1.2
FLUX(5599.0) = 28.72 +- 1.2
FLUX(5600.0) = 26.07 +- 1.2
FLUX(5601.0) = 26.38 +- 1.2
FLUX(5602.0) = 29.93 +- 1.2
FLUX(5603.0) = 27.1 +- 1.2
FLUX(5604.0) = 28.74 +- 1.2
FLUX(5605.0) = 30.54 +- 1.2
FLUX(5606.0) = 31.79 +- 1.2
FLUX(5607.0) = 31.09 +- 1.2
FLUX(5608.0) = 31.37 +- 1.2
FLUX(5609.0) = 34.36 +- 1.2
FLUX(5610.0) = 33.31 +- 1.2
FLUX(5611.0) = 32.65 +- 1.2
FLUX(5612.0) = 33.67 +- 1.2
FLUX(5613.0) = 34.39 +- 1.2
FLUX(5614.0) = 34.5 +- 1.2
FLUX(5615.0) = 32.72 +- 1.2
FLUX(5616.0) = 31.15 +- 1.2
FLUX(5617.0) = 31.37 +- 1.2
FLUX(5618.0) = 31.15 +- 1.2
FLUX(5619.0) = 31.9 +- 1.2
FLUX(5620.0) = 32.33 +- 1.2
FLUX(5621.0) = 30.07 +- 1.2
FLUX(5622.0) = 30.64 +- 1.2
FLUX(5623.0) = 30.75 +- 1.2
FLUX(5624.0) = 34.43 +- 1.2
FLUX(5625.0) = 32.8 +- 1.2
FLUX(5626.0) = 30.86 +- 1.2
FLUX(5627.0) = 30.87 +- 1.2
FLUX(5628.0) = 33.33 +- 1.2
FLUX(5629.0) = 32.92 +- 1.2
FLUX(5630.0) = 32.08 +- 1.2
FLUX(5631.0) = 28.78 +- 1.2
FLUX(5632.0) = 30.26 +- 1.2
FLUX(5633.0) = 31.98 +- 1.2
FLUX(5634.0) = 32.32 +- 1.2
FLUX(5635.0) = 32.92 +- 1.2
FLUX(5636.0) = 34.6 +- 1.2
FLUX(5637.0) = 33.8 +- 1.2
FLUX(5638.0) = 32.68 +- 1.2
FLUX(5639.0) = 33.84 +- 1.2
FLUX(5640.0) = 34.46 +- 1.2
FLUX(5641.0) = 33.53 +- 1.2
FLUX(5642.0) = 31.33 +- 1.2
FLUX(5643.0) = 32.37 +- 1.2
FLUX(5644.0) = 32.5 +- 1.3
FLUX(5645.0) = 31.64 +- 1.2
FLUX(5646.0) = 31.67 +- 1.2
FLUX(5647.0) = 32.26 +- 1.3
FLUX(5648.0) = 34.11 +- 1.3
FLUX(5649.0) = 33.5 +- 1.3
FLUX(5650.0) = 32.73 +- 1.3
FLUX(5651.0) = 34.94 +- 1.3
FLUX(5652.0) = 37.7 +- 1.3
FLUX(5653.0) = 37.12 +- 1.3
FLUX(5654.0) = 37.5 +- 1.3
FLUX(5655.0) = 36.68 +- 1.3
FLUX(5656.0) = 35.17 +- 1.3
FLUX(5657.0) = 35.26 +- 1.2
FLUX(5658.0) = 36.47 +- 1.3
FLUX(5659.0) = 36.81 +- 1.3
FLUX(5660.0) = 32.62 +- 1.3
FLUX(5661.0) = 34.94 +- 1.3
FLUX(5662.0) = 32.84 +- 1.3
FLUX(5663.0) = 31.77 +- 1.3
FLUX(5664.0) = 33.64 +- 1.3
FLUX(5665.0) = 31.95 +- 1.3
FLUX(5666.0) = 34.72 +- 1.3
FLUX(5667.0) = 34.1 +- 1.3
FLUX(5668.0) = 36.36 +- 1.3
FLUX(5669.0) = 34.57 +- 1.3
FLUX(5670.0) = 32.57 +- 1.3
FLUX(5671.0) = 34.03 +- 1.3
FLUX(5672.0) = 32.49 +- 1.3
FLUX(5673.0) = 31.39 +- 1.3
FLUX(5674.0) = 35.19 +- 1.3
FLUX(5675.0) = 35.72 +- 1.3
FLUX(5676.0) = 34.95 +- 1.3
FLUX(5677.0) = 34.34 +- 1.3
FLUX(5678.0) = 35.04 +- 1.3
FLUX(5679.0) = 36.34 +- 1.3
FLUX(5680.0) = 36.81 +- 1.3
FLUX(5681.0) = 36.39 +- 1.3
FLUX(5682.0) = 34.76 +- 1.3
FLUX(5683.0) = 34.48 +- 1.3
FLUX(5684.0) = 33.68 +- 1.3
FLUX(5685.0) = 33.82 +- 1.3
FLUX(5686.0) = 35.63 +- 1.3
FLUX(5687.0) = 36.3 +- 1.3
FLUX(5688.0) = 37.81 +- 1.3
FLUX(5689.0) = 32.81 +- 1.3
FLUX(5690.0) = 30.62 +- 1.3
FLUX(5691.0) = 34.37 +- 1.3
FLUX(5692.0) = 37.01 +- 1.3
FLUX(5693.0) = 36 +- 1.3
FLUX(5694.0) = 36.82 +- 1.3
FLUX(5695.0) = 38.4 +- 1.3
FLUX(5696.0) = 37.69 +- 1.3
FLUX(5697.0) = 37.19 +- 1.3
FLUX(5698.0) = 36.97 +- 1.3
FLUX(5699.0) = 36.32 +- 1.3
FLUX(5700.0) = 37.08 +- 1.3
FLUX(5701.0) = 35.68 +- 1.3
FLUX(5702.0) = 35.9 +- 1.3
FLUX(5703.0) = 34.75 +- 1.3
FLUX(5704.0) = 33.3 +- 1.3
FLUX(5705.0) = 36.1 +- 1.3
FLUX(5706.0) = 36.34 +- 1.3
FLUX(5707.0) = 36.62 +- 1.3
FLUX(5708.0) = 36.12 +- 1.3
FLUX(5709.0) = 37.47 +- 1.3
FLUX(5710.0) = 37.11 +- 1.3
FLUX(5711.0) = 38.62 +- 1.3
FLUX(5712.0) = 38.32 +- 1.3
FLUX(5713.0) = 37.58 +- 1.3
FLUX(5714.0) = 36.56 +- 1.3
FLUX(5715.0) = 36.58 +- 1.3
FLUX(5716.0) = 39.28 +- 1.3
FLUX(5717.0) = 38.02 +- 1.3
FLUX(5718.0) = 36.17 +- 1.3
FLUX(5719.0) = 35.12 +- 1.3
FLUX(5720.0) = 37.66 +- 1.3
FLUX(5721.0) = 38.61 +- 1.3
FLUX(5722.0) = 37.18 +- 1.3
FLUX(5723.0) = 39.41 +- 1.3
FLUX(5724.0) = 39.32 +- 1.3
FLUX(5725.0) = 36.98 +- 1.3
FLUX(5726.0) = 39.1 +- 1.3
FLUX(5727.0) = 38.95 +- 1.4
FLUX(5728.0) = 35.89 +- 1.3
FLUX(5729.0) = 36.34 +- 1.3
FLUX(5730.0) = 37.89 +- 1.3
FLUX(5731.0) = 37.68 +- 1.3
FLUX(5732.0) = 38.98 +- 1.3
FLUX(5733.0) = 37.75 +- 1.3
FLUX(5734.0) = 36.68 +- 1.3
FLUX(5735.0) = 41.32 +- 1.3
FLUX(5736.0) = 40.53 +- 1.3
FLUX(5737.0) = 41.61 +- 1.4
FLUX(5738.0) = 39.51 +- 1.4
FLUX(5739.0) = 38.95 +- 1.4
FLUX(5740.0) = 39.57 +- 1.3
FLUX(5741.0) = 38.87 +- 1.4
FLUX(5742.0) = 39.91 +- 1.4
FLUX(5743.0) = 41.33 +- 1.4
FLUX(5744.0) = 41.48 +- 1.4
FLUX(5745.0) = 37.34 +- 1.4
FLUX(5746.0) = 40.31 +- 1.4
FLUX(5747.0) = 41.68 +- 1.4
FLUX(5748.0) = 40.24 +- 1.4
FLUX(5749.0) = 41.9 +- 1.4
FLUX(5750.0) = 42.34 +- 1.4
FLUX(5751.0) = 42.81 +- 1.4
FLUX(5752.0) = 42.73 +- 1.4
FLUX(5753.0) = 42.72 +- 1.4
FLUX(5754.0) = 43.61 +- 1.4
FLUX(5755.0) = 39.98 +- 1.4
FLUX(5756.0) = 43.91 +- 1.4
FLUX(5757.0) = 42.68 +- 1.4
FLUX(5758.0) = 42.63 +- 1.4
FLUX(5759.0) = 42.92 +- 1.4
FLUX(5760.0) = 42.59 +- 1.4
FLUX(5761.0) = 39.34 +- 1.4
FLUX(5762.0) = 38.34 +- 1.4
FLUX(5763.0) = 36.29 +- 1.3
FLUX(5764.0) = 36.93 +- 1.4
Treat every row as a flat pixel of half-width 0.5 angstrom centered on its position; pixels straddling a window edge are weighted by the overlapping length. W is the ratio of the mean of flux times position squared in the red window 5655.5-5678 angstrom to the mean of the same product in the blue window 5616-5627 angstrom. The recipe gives 1.1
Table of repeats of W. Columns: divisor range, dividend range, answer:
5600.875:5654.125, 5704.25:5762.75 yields 1.26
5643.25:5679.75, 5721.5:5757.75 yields 1.20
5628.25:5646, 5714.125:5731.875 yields 1.20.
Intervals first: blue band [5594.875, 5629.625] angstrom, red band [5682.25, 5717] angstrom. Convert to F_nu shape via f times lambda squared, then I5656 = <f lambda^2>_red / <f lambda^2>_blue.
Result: 1.19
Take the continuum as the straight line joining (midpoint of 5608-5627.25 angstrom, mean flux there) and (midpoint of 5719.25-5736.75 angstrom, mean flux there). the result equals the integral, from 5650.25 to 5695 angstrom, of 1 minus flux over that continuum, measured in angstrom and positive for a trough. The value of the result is 0.4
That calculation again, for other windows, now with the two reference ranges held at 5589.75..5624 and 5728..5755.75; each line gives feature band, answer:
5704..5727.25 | 0.6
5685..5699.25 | 0.3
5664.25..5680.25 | 0.5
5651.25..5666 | -0.2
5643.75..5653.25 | 0.0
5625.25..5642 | 0.3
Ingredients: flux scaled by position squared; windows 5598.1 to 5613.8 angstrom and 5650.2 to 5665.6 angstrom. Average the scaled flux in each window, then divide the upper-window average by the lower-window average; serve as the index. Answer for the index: 1.2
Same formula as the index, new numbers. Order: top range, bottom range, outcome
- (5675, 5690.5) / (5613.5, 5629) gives 1.12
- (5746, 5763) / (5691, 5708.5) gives 1.17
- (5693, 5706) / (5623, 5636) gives 1.16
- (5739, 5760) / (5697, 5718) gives 1.14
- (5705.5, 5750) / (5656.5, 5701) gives 1.12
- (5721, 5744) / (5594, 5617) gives 1.30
